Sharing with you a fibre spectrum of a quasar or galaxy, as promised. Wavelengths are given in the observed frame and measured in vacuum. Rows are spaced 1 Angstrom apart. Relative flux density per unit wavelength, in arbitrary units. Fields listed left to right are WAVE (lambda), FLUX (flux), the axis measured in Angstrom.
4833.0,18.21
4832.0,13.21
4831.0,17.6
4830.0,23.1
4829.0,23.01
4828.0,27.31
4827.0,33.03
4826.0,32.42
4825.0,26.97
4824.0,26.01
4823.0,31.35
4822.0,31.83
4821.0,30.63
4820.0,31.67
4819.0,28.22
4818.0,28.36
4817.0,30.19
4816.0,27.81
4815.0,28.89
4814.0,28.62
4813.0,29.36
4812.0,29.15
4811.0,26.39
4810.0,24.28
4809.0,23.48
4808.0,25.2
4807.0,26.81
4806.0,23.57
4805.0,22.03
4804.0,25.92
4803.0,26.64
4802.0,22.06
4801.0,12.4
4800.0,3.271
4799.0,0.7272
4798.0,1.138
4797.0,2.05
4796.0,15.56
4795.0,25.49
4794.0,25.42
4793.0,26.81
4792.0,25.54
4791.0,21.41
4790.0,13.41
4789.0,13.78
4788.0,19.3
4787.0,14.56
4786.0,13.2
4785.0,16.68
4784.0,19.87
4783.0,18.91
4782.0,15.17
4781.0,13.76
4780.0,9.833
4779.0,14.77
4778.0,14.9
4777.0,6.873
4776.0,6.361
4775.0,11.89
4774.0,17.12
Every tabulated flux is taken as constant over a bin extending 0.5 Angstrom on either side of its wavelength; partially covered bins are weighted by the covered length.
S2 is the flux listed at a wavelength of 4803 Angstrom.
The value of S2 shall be 26.64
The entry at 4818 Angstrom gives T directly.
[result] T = 28.36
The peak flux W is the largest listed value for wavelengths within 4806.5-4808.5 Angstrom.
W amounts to 26.81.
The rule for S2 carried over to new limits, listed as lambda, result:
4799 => 0.7272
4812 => 29.15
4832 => 13.21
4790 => 13.41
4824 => 26.01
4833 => 18.21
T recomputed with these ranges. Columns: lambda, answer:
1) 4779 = 14.77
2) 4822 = 31.83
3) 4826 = 32.42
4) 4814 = 28.62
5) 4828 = 27.31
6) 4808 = 25.2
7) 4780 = 9.833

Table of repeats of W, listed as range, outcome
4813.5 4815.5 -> 28.89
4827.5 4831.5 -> 27.31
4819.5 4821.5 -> 31.67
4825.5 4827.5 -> 33.03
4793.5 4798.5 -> 25.49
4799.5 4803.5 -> 26.64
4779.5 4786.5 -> 19.87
